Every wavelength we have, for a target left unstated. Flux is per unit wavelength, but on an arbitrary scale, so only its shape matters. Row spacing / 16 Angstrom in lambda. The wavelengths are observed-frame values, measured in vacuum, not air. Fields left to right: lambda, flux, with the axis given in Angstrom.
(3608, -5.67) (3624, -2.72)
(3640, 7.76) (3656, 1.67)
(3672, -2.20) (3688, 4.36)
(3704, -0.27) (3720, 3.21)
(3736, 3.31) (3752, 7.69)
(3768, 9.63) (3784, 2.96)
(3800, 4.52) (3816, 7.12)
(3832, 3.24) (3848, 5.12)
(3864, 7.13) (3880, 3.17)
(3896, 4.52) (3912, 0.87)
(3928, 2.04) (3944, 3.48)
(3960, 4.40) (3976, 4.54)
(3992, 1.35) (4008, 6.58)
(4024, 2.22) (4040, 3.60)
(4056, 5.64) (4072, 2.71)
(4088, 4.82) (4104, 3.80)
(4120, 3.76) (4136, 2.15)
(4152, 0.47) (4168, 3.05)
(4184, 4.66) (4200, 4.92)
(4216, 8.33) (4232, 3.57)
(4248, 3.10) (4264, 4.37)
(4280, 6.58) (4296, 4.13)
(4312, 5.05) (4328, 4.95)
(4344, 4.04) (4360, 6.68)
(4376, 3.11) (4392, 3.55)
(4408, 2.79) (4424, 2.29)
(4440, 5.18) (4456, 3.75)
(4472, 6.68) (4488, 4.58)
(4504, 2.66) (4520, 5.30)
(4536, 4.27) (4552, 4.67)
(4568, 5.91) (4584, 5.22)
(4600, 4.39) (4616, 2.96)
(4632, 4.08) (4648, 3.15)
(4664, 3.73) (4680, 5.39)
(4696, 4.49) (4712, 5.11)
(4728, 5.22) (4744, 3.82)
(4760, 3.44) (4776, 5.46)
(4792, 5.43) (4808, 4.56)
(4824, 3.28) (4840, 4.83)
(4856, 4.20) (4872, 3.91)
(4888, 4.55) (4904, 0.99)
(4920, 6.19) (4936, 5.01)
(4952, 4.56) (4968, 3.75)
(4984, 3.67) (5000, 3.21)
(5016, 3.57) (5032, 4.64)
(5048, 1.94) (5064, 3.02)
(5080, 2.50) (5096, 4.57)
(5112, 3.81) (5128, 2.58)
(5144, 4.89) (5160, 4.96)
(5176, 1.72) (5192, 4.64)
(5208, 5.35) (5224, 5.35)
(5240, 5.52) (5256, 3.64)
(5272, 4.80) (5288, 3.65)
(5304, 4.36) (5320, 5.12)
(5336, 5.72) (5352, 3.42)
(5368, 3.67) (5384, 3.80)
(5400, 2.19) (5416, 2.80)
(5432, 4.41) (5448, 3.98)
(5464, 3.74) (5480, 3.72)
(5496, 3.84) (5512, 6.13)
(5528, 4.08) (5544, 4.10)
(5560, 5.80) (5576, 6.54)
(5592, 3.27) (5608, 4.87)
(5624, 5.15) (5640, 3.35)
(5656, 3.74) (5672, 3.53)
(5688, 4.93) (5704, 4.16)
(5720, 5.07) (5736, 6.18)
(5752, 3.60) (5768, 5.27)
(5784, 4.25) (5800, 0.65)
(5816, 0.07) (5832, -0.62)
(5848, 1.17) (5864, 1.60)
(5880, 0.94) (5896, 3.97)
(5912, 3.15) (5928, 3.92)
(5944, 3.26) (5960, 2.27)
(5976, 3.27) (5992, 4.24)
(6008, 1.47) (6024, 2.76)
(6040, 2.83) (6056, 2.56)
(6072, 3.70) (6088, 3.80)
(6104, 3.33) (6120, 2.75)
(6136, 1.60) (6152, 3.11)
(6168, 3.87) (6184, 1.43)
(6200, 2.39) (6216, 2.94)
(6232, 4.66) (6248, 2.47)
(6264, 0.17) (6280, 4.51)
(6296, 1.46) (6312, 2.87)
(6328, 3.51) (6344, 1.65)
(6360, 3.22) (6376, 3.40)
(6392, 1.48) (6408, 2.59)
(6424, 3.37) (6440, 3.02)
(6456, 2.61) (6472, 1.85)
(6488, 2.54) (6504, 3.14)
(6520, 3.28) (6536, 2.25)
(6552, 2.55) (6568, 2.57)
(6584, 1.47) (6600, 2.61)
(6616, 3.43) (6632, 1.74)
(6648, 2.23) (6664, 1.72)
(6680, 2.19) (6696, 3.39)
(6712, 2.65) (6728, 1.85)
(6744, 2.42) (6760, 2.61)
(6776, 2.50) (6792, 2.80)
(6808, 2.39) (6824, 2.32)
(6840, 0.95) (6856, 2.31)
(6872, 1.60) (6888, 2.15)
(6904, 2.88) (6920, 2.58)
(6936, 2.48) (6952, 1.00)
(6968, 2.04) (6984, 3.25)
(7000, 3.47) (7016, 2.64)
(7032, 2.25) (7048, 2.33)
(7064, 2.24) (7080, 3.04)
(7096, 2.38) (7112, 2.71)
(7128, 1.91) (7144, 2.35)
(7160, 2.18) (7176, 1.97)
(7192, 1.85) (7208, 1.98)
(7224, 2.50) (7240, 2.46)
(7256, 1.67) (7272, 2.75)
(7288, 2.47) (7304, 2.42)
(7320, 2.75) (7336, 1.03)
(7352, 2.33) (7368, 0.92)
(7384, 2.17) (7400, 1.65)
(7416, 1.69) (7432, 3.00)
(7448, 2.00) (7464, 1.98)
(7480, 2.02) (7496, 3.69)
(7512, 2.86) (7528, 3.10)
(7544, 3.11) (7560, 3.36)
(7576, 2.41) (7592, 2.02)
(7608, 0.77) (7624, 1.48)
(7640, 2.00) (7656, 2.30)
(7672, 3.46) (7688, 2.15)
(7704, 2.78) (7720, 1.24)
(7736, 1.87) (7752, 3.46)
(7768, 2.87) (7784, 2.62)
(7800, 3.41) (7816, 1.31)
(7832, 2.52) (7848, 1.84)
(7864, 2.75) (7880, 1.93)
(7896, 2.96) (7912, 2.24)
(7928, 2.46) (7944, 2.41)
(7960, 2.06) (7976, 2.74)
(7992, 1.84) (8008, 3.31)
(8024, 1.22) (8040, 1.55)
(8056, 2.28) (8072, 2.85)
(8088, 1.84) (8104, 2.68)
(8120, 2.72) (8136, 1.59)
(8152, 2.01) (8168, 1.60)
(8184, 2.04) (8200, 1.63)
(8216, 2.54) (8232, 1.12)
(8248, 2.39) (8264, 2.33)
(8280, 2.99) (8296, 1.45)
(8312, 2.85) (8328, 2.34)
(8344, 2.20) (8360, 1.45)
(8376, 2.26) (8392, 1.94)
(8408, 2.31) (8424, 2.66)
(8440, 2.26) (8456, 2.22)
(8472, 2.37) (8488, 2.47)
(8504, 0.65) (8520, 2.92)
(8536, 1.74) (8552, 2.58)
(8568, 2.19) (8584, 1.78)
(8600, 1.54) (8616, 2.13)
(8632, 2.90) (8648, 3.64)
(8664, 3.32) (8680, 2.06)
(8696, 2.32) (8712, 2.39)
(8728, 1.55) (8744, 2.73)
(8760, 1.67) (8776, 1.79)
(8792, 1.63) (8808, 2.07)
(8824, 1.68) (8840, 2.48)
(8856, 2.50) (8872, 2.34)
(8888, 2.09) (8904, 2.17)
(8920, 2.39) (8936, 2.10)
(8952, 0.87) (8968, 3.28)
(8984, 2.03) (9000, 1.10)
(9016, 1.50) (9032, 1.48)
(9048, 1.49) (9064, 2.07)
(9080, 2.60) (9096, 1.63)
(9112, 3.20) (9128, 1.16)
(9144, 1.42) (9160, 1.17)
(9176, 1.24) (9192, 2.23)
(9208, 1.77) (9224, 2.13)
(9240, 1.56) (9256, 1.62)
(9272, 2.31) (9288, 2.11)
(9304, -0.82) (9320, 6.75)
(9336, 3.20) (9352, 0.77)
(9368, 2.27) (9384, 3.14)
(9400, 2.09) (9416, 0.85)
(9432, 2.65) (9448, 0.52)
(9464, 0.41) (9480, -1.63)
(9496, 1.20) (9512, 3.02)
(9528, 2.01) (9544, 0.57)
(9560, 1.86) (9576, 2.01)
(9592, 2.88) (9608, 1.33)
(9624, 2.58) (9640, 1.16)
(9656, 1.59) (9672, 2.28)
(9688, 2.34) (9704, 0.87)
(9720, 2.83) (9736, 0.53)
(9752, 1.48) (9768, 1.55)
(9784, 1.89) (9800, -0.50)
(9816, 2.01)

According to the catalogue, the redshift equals 0.557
